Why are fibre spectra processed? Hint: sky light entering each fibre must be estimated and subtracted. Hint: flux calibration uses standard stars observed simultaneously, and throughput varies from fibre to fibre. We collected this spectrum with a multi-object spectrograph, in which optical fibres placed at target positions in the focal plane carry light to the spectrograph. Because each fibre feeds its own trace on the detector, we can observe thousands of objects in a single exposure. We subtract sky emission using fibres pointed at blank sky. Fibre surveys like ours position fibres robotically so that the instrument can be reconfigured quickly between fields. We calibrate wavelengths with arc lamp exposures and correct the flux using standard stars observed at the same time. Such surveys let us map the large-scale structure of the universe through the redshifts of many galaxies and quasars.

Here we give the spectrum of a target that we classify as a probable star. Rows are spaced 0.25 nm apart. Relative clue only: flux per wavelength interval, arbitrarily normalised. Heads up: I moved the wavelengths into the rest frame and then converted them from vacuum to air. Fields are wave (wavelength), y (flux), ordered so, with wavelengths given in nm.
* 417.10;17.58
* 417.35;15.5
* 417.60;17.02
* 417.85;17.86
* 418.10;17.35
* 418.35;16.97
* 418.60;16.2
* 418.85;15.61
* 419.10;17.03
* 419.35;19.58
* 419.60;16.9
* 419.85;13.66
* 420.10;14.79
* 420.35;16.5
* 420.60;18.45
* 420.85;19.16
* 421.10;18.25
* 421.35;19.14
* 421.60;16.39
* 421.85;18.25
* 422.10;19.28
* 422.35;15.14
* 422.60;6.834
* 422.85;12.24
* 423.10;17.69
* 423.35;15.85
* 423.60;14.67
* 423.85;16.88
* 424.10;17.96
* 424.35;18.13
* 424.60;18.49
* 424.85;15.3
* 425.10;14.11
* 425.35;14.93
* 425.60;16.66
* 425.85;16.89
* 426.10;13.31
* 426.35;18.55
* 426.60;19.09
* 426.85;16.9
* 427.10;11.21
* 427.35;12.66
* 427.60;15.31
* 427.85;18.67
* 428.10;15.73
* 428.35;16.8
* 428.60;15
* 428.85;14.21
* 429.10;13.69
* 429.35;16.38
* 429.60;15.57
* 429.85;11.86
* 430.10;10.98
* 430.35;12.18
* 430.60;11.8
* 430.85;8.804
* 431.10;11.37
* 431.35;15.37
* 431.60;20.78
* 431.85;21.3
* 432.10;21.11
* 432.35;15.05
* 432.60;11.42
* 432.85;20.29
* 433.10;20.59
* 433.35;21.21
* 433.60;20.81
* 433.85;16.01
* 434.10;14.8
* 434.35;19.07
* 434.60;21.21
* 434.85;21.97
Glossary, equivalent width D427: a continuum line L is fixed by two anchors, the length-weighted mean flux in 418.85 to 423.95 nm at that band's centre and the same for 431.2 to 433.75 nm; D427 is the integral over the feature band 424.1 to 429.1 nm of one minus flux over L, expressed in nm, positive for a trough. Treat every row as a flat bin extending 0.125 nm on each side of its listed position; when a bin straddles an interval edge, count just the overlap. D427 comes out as 0.44 nm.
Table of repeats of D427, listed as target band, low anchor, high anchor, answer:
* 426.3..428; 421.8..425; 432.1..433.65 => 0.09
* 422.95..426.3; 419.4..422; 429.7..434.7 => 0.13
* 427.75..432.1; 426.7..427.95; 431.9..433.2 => 0.39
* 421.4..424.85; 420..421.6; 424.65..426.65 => 0.18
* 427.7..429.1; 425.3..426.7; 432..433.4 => 0.10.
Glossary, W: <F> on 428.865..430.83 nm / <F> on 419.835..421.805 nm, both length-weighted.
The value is 0.75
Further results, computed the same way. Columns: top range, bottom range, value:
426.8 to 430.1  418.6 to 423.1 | 0.90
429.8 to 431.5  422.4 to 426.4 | 0.77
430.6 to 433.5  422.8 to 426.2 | 1.05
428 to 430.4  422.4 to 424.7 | 0.93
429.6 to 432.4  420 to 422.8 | 0.89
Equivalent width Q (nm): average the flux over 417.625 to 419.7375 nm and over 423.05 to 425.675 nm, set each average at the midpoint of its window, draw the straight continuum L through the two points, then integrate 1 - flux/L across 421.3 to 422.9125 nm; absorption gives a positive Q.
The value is 0.14 nm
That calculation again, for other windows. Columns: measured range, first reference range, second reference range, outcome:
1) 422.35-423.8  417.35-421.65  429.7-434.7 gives 0.264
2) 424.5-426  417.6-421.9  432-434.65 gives 0.137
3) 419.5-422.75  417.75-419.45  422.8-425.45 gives 0.075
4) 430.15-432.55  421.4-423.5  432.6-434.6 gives 0.394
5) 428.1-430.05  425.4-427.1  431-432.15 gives 0.283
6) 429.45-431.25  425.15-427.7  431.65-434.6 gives 0.557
